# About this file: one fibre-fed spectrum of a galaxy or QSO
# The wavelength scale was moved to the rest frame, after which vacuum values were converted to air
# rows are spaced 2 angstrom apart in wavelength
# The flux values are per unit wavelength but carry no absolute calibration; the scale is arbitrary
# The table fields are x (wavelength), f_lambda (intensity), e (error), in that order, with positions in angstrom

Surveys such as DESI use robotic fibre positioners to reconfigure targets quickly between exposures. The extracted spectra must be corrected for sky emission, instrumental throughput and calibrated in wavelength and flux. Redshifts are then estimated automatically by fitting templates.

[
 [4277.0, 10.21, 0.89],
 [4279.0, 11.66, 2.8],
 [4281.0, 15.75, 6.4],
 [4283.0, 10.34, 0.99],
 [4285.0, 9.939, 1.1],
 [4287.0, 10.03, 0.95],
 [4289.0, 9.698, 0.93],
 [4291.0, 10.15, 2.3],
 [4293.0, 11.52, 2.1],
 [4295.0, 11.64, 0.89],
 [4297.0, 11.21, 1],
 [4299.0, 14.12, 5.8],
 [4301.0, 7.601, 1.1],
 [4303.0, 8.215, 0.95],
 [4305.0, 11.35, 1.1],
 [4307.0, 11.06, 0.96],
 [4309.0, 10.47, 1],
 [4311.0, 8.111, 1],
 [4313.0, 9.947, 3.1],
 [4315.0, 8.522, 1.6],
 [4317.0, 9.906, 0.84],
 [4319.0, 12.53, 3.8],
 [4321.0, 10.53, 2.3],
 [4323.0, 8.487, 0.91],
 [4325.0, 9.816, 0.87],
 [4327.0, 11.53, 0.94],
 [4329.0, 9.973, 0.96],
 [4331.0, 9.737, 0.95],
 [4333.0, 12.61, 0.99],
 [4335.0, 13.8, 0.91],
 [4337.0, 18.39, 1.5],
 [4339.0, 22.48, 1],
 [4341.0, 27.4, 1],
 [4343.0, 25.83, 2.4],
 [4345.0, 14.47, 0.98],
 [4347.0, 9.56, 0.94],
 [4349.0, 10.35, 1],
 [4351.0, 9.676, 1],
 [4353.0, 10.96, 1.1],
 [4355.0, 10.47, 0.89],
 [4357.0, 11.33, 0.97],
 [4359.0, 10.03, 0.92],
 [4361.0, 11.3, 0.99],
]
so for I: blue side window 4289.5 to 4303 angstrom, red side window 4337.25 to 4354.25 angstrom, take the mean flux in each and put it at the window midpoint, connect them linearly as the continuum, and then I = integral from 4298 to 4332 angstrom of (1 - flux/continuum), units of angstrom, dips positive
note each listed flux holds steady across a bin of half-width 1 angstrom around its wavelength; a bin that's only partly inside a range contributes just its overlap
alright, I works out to 7.1 angstrom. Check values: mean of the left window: 10.8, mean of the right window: 16.3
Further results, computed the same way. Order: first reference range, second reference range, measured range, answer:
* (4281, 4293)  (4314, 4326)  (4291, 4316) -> 0.00 angstrom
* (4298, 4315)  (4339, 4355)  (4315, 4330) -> 2.36 angstrom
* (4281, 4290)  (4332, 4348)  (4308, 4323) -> 4.92 angstrom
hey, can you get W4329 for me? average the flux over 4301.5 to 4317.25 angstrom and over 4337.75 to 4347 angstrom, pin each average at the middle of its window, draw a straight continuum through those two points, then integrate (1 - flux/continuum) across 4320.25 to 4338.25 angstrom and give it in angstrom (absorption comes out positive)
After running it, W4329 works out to 5.2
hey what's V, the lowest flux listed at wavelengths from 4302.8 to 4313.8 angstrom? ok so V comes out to 8.111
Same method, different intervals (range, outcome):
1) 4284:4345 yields 7.601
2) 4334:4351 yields 9.56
